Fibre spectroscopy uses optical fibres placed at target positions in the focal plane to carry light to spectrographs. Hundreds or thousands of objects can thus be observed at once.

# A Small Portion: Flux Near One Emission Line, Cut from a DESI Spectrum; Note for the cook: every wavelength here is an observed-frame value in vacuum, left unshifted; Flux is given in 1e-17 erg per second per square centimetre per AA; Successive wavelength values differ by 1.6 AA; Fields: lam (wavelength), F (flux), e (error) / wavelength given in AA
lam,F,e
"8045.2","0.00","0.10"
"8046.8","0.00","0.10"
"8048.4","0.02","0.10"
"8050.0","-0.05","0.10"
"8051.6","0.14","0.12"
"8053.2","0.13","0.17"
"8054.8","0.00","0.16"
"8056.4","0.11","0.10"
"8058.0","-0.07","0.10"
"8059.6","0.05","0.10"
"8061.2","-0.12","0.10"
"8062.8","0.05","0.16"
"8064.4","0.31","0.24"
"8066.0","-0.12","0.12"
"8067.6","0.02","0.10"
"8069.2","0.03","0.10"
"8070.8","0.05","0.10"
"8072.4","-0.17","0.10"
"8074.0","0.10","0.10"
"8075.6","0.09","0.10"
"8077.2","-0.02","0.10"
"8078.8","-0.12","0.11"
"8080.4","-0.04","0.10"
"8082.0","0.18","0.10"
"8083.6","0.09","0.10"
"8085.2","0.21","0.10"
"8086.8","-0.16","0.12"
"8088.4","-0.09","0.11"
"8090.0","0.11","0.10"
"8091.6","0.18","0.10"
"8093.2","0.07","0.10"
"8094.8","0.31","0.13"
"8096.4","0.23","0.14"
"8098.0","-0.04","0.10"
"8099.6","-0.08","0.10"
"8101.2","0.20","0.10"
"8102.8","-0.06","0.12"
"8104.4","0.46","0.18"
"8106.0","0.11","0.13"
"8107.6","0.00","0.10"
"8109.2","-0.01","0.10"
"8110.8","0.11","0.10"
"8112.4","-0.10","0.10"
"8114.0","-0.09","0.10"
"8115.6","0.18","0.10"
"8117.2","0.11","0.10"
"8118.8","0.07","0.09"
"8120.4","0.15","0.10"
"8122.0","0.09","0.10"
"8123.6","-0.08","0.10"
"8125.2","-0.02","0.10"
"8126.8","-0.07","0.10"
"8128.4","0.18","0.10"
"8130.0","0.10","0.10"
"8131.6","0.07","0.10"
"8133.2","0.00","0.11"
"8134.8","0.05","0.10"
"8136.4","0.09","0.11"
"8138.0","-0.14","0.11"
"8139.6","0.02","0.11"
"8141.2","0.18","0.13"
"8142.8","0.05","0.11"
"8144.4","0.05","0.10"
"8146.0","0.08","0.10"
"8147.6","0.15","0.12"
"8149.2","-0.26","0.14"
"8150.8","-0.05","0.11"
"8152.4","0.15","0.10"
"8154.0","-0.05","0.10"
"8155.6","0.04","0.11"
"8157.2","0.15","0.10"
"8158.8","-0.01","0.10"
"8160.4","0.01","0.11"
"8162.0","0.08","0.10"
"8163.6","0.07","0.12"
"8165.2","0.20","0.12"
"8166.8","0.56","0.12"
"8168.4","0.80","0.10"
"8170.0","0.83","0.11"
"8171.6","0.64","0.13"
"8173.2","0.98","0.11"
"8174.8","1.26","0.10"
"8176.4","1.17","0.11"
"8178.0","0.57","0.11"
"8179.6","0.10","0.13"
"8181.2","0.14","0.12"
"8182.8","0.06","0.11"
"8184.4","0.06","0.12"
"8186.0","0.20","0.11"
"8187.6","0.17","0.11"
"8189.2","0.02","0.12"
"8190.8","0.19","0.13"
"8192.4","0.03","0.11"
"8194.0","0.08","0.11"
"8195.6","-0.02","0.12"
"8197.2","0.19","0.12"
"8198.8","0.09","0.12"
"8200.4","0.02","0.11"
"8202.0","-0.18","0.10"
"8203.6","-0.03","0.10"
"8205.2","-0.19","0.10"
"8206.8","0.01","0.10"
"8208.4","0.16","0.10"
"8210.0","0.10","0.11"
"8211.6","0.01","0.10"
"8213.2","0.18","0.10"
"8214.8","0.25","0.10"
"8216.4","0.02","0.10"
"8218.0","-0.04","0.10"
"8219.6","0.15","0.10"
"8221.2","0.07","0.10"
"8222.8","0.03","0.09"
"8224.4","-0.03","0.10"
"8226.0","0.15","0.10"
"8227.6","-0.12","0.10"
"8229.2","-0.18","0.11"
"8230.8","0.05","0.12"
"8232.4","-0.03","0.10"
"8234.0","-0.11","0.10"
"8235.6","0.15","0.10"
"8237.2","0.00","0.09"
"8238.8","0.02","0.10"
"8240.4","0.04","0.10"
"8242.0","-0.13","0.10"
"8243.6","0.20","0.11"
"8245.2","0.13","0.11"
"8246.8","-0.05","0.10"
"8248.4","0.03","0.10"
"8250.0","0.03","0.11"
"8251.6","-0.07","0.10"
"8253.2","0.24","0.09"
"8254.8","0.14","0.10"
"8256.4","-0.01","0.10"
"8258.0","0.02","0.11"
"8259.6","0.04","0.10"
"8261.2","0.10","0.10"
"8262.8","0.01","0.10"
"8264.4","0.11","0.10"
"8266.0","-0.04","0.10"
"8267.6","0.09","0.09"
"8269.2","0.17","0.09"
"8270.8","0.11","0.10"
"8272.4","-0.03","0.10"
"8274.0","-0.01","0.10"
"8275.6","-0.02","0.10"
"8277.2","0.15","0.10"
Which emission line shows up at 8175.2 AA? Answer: [O II]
